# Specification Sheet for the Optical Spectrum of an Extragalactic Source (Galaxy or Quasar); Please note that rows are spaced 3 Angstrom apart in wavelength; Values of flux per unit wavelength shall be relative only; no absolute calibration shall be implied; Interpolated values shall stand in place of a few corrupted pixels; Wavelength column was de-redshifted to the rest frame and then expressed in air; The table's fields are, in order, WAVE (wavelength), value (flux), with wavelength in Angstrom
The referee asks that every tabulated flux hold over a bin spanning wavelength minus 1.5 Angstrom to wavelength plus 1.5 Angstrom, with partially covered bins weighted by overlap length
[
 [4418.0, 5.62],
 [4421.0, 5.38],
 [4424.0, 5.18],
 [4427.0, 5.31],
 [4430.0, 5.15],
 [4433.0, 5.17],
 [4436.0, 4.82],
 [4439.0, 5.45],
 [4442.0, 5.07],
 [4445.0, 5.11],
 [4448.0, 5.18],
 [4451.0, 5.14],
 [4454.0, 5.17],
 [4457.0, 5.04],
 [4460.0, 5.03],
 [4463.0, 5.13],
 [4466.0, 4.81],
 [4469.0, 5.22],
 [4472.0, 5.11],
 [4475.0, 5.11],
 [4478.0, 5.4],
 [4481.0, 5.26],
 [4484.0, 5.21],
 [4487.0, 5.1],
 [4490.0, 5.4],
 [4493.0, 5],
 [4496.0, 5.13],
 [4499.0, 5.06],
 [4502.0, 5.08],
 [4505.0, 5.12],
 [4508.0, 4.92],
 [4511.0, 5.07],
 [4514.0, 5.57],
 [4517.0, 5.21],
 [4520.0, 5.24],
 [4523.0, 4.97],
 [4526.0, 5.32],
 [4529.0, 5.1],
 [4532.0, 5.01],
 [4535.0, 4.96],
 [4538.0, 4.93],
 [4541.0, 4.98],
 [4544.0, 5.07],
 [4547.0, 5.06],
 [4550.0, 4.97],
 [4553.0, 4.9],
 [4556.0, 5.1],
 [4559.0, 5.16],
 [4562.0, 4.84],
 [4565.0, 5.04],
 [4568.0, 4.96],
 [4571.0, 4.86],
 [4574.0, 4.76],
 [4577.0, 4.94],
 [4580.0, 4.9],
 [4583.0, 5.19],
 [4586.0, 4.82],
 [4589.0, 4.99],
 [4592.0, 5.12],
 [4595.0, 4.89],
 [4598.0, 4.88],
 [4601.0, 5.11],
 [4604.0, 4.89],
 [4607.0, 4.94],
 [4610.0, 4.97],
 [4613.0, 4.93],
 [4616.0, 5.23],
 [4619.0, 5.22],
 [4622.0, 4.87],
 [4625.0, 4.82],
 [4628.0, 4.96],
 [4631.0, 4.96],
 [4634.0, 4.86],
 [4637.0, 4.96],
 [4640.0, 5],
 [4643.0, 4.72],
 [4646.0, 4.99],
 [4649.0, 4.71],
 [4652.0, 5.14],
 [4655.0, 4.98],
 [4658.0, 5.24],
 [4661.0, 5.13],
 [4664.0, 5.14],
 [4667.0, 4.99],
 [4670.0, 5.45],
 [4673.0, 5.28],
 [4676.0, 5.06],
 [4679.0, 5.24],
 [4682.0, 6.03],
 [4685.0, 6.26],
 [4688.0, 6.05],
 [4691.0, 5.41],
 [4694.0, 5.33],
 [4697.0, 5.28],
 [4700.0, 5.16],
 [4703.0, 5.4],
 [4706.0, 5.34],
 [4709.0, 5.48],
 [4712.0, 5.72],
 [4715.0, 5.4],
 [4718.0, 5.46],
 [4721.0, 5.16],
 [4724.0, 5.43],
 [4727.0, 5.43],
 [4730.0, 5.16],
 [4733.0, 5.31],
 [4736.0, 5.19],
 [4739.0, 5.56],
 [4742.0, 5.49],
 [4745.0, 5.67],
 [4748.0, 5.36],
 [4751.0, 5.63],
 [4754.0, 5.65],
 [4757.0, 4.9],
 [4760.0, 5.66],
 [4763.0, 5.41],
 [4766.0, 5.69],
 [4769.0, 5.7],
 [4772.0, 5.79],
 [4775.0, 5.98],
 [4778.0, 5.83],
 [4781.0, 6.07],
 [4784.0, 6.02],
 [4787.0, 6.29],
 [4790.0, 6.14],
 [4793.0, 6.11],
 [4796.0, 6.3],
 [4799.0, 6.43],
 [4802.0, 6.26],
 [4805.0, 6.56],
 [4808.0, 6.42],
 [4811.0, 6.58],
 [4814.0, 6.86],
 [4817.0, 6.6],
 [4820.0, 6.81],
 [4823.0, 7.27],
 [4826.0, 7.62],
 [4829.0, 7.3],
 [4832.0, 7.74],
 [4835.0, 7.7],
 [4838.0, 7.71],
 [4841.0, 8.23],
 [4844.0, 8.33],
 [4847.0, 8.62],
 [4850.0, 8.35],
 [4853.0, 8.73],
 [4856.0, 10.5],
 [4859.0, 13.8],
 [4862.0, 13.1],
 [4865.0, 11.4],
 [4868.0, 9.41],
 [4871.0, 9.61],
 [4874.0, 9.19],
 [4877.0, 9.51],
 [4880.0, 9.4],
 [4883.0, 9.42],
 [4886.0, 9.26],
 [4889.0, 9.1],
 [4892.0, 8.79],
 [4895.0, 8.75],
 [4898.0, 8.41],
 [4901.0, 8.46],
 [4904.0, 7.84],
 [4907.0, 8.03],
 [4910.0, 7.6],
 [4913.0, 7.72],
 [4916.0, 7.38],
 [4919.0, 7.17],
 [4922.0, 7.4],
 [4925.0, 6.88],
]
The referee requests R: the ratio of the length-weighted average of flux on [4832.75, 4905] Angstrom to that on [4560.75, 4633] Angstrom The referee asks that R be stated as 1.88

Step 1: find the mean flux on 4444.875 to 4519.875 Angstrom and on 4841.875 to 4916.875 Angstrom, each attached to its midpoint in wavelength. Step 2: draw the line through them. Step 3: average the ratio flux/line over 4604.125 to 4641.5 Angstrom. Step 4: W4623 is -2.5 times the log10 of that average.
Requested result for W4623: 0.306 mag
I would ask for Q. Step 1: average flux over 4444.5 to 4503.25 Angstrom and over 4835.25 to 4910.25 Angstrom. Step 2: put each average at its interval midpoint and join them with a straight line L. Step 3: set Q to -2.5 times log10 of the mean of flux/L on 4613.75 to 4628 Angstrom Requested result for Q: 0.31 mag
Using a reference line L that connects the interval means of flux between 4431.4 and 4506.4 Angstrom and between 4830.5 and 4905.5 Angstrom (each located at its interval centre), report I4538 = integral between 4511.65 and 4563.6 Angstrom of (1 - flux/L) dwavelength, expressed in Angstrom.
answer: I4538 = 6.71 Angstrom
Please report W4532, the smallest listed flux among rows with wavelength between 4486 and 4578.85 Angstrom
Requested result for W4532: 4.76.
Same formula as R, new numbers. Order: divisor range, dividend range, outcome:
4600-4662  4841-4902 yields 1.92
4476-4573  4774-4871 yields 1.52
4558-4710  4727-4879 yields 1.40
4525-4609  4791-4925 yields 1.65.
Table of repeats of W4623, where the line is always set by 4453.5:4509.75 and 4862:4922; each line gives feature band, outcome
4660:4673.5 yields 0.292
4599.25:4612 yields 0.247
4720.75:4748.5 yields 0.346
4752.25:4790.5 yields 0.320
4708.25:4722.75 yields 0.309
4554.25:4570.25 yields 0.168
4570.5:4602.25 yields 0.221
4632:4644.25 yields 0.315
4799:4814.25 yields 0.234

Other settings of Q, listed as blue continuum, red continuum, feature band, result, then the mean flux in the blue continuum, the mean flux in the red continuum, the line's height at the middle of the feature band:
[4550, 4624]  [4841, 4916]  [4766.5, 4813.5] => 0.276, 4.98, 9.25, 7.95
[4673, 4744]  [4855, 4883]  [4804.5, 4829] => 0.283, 5.45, 10.6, 8.92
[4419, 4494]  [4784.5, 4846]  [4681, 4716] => 0.147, 5.16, 6.96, 6.38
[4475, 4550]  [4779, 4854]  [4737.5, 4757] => 0.200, 5.13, 7.06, 6.62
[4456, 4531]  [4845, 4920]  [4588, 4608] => 0.244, 5.14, 9.19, 6.23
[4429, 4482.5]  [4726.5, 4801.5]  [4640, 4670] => 0.100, 5.13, 5.72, 5.51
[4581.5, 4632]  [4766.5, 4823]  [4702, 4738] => 0.076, 4.99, 6.28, 5.77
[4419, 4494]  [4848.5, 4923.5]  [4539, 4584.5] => 0.226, 5.16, 9.13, 6.14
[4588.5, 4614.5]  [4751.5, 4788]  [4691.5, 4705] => 0.022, 4.97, 5.74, 5.41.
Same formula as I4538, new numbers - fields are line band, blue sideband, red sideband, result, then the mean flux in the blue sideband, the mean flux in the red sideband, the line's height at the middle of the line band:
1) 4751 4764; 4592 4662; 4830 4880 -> 3.64 Angstrom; 4.98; 9.47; 7.55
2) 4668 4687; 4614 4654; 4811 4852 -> -0.03 Angstrom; 4.96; 7.6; 5.54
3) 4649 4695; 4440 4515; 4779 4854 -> 6.51 Angstrom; 5.14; 7.06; 6.24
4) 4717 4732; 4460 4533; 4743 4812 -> 1.18 Angstrom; 5.15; 5.92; 5.78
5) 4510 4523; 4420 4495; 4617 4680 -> -0.32 Angstrom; 5.16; 5.03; 5.12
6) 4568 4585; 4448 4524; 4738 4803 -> 1.35 Angstrom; 5.14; 5.81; 5.36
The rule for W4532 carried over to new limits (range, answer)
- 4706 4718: 5.34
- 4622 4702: 4.71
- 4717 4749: 5.16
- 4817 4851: 6.6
